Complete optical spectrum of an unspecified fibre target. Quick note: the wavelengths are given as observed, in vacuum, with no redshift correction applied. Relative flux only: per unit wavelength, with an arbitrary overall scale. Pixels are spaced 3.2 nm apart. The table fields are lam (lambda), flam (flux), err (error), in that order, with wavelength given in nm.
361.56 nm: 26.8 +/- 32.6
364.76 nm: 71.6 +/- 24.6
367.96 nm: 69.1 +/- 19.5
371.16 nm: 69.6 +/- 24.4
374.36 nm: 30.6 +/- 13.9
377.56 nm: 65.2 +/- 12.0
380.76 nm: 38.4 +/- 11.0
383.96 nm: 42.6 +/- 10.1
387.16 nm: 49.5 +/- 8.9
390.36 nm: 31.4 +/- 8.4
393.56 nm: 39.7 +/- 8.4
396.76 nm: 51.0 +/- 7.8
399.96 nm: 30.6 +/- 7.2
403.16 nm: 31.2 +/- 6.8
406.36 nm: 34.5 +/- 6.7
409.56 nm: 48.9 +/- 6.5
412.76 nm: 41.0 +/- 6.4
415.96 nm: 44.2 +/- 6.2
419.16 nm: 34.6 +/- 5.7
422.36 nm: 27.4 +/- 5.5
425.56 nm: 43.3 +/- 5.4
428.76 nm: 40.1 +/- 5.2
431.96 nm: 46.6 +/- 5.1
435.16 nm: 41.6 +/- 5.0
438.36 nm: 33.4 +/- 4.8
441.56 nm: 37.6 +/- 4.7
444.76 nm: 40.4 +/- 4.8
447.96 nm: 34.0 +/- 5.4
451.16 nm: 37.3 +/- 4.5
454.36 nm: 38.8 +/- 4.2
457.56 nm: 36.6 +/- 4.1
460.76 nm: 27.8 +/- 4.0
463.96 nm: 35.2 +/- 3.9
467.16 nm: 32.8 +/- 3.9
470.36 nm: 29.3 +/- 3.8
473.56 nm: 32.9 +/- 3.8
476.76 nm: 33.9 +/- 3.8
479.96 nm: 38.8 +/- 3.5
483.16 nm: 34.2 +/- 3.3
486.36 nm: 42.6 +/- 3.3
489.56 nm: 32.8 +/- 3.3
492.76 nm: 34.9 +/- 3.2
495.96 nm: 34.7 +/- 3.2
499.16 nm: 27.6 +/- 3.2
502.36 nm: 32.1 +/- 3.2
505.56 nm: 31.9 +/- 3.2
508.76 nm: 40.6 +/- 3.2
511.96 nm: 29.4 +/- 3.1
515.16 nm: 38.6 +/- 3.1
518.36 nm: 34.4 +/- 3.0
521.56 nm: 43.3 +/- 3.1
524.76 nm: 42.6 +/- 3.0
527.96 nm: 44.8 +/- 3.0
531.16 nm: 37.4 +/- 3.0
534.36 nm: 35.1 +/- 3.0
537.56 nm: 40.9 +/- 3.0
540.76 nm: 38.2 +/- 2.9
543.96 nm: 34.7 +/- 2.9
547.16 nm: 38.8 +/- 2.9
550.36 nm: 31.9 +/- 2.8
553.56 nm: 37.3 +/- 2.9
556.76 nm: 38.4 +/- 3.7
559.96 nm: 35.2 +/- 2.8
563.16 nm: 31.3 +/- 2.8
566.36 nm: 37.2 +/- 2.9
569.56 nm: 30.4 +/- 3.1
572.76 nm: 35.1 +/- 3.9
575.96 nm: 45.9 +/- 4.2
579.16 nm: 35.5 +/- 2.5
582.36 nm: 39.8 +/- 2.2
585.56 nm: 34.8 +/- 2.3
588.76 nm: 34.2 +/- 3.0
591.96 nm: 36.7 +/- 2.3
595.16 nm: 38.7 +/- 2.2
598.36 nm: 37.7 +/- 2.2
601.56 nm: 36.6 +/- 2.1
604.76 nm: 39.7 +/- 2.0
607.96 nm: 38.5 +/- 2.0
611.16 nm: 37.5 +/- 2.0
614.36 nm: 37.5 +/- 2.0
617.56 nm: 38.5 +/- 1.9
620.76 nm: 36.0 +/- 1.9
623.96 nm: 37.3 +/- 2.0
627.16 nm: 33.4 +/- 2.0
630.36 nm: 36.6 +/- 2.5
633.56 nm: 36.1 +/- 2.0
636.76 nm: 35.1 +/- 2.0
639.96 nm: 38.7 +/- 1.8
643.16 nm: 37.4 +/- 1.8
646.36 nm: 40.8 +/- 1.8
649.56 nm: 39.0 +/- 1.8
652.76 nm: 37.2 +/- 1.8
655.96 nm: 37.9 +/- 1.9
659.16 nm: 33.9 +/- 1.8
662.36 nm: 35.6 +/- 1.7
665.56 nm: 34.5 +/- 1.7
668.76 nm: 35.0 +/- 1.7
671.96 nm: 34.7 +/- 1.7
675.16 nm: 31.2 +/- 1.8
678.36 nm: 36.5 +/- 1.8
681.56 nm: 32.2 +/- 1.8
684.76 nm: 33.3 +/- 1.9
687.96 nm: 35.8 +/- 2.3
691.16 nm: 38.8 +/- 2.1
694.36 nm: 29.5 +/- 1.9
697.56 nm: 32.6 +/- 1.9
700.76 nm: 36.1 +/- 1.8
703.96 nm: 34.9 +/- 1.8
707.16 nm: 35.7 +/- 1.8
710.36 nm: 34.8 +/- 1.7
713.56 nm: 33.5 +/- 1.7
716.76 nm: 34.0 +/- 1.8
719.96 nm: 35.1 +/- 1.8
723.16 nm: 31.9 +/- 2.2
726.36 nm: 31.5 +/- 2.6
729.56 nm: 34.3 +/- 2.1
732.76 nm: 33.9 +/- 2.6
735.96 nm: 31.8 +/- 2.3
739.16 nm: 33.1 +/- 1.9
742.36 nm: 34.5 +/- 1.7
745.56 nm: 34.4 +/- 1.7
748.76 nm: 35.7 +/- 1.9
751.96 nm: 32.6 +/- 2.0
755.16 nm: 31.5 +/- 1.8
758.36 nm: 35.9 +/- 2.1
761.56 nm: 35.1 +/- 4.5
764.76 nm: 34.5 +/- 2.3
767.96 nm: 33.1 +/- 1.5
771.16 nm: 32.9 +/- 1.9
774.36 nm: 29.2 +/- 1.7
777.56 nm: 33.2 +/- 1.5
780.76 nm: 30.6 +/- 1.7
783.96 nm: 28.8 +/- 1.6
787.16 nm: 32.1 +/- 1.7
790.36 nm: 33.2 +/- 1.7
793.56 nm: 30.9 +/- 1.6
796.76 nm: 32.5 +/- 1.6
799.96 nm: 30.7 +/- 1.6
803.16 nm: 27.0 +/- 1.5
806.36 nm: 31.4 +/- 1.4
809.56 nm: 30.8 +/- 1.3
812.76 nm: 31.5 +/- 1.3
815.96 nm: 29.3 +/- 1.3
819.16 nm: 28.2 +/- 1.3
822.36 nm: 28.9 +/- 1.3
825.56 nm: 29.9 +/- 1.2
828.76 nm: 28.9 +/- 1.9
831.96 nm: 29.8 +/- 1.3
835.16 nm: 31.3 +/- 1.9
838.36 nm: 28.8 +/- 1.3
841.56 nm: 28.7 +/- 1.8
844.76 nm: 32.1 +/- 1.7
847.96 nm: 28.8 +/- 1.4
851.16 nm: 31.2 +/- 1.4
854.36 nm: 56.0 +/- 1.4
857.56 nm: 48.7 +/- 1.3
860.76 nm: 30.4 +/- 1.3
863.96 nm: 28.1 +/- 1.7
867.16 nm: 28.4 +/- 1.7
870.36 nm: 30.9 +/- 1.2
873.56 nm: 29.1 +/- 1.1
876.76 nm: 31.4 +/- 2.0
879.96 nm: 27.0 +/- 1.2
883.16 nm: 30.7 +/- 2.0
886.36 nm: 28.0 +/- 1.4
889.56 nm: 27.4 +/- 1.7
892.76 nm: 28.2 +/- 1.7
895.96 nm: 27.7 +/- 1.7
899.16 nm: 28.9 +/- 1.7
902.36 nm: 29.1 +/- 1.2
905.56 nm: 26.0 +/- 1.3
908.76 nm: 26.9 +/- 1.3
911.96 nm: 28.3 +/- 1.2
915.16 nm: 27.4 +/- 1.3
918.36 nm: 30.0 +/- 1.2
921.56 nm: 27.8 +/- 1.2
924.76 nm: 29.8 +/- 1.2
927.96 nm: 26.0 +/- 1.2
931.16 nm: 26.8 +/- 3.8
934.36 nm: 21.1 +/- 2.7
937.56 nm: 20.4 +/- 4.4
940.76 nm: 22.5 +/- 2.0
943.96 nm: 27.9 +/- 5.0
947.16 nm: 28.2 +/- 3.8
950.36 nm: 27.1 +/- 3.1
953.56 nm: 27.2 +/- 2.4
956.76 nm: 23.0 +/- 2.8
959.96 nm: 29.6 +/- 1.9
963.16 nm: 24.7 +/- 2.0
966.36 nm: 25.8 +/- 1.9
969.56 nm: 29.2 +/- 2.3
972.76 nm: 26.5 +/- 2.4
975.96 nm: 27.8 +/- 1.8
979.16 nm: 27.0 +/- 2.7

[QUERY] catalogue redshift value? 0.303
